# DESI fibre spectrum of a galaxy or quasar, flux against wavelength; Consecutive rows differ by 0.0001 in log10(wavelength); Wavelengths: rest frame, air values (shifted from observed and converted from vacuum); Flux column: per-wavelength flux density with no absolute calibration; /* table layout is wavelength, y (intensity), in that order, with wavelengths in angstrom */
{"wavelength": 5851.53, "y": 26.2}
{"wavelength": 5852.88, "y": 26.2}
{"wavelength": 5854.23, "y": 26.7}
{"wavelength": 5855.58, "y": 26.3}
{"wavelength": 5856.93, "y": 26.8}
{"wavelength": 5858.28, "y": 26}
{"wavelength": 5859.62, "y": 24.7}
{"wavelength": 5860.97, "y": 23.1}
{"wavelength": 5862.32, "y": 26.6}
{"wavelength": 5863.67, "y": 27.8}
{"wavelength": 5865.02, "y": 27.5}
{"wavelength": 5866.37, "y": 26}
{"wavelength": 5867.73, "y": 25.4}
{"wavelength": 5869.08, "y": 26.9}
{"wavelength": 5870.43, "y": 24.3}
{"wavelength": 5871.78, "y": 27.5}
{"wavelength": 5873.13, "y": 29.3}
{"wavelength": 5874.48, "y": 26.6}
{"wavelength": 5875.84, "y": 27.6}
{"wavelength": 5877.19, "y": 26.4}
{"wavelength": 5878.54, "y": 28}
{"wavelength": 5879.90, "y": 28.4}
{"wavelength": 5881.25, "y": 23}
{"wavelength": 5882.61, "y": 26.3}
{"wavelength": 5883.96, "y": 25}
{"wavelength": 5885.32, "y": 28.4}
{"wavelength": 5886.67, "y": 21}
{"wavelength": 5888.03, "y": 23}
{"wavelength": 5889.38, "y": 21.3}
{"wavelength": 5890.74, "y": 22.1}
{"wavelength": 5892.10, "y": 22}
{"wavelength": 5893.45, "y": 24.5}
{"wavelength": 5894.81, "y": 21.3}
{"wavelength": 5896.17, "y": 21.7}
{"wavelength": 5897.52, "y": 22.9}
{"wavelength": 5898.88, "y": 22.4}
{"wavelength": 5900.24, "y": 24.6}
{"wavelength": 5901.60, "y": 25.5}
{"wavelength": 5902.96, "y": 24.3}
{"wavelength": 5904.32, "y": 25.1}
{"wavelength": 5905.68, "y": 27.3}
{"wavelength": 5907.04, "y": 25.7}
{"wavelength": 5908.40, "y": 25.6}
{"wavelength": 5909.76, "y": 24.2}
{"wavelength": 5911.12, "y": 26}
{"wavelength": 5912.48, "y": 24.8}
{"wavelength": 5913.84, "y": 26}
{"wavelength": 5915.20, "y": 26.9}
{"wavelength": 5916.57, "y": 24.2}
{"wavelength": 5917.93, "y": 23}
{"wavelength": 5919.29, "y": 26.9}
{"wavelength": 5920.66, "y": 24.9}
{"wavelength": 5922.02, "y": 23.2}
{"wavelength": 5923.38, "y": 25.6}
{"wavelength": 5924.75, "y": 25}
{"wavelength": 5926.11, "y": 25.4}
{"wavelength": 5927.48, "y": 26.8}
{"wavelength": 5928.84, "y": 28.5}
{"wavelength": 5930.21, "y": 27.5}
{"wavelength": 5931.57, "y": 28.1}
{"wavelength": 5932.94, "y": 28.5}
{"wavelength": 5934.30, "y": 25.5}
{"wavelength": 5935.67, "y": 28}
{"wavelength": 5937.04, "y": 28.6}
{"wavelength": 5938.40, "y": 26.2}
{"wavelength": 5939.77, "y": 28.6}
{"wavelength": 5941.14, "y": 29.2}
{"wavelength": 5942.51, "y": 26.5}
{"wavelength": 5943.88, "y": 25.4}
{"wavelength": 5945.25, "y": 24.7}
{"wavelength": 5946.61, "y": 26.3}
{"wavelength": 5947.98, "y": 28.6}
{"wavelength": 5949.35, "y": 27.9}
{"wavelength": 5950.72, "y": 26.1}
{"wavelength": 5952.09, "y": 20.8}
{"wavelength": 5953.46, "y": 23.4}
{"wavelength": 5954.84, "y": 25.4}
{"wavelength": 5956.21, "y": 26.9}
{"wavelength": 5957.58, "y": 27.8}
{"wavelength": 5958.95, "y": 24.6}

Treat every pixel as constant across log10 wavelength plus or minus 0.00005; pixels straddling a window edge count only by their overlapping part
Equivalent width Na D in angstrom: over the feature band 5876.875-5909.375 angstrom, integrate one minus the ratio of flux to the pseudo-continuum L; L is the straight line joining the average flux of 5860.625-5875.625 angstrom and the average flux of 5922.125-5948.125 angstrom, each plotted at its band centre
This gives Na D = 2.8 angstrom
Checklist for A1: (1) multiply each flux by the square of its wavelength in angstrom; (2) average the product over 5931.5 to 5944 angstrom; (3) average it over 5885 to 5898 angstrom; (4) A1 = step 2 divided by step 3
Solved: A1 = 1.23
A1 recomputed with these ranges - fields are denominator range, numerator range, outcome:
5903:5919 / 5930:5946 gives 1.08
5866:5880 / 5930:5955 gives 1.01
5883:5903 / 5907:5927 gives 1.09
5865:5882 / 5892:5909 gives 0.91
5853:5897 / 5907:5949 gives 1.06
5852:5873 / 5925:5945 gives 1.07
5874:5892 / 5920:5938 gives 1.08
